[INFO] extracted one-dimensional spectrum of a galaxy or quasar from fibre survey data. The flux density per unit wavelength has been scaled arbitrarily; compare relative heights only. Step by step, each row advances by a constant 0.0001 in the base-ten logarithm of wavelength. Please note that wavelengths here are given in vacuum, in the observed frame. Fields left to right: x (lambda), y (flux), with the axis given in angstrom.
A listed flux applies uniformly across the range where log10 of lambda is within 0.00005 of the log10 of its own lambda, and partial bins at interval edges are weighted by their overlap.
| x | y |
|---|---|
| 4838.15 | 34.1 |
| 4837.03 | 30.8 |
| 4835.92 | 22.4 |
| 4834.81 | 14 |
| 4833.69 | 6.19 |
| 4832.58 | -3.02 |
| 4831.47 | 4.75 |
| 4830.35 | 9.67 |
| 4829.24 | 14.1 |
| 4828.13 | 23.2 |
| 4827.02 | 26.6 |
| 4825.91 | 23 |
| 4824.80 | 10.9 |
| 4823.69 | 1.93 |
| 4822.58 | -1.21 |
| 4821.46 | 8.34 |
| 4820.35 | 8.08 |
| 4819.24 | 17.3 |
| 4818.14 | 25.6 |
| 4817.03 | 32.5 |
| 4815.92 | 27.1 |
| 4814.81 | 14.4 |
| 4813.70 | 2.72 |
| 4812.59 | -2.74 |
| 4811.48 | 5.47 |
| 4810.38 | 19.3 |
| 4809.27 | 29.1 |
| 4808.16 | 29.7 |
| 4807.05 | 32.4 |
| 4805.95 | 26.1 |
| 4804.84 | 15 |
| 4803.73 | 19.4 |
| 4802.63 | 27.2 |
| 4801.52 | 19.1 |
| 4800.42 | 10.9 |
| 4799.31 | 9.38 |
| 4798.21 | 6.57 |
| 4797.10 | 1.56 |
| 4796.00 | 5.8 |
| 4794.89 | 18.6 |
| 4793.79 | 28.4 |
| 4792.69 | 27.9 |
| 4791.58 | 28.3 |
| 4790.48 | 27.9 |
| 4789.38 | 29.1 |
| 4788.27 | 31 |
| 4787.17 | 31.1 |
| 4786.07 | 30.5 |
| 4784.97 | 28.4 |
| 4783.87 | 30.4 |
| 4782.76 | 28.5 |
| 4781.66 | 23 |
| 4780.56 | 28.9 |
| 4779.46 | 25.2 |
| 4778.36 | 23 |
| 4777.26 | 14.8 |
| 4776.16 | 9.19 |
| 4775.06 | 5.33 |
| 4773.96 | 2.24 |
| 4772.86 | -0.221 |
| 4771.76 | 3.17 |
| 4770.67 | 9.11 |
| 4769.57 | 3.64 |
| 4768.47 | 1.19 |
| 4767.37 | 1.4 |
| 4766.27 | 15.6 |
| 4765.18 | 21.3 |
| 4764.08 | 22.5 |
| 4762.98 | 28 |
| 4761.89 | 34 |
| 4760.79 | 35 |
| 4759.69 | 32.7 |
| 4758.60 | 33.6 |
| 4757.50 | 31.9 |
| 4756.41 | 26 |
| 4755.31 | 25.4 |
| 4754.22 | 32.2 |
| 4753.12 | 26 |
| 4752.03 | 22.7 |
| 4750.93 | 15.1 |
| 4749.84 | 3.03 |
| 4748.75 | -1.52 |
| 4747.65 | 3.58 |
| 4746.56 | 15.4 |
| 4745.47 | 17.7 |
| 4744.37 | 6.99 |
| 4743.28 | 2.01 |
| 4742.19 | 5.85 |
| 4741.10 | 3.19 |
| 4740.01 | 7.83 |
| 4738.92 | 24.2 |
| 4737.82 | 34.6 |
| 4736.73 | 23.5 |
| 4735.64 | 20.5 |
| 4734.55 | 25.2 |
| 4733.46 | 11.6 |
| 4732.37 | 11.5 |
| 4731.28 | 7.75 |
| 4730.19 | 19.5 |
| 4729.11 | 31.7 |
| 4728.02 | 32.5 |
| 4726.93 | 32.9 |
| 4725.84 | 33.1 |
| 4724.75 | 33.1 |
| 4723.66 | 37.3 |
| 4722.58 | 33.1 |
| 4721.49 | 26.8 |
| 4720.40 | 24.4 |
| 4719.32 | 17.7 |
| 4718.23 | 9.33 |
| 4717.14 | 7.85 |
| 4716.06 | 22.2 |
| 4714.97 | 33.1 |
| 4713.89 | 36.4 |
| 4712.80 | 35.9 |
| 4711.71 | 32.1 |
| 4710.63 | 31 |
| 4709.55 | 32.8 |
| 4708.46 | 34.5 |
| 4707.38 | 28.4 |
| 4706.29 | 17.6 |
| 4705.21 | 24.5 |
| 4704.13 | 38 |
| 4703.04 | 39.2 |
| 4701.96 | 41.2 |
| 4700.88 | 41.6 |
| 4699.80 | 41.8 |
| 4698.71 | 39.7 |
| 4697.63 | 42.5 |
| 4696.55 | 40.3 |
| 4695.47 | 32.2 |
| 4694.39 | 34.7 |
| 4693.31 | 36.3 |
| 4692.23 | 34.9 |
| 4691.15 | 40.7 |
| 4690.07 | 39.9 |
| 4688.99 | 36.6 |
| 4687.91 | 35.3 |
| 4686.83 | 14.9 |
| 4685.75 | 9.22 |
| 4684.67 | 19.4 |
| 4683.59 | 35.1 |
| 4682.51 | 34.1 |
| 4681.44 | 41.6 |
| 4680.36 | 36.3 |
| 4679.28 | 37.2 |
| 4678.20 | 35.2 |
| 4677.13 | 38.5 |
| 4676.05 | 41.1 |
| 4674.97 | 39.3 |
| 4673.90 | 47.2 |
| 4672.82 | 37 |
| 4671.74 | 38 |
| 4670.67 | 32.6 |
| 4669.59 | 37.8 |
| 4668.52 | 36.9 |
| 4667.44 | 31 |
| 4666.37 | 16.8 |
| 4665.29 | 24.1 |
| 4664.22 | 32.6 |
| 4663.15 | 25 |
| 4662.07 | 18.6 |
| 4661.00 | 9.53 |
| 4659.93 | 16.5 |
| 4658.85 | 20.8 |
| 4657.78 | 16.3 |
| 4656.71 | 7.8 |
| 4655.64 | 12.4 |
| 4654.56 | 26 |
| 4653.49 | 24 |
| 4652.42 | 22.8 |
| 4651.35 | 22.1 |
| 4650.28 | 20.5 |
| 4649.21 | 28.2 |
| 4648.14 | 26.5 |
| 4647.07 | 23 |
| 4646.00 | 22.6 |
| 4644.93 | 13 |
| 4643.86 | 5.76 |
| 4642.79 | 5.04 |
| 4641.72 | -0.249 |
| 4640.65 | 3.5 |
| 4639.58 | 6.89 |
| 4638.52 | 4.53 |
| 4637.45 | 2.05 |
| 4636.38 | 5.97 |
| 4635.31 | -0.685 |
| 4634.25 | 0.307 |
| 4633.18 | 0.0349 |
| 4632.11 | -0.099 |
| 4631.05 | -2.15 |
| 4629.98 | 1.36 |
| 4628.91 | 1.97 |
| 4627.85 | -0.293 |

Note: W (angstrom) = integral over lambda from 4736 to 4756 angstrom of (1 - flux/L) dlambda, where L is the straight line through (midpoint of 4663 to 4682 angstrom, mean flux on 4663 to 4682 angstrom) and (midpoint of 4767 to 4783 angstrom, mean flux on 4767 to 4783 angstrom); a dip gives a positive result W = 3.4 angstrom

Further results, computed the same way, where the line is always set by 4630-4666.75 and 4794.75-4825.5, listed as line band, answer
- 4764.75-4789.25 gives -3.6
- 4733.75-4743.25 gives -1.9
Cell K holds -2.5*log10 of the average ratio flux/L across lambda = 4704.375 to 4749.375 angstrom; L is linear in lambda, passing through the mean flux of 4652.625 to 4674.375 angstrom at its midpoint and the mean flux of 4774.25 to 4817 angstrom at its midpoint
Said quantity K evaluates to 0.068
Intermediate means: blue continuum 25.4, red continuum 20.2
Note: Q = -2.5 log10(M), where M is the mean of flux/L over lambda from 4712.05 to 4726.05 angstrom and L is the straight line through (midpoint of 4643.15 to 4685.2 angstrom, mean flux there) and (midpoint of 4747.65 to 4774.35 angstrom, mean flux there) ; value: -0.24 mag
